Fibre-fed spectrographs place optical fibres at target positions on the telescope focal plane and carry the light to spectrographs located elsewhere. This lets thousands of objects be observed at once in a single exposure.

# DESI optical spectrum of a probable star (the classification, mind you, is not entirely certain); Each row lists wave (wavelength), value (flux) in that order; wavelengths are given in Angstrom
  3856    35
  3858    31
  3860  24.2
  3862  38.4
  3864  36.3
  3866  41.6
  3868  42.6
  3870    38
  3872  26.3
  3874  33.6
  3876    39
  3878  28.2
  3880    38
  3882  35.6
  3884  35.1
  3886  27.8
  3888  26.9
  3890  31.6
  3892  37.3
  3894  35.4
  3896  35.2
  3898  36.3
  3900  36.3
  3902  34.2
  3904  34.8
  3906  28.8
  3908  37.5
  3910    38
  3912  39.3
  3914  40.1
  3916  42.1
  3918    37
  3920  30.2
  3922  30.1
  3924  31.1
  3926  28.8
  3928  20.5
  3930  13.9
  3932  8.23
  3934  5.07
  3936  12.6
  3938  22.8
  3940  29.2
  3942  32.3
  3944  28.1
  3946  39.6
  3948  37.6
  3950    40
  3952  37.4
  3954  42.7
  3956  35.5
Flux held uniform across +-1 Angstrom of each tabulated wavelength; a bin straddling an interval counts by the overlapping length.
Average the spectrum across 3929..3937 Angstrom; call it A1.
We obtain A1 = 9.95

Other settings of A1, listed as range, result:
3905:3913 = 35.9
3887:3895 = 32.8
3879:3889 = 32.7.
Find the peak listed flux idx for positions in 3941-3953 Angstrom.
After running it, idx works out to 40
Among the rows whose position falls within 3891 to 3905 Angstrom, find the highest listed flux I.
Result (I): 37.3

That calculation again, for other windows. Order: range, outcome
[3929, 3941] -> 29.2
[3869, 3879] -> 39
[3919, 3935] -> 31.1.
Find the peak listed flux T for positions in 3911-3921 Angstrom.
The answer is 42.1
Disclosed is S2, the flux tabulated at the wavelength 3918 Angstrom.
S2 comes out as 37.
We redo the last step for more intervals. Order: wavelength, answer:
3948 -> 37.6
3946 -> 39.6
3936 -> 12.6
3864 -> 36.3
